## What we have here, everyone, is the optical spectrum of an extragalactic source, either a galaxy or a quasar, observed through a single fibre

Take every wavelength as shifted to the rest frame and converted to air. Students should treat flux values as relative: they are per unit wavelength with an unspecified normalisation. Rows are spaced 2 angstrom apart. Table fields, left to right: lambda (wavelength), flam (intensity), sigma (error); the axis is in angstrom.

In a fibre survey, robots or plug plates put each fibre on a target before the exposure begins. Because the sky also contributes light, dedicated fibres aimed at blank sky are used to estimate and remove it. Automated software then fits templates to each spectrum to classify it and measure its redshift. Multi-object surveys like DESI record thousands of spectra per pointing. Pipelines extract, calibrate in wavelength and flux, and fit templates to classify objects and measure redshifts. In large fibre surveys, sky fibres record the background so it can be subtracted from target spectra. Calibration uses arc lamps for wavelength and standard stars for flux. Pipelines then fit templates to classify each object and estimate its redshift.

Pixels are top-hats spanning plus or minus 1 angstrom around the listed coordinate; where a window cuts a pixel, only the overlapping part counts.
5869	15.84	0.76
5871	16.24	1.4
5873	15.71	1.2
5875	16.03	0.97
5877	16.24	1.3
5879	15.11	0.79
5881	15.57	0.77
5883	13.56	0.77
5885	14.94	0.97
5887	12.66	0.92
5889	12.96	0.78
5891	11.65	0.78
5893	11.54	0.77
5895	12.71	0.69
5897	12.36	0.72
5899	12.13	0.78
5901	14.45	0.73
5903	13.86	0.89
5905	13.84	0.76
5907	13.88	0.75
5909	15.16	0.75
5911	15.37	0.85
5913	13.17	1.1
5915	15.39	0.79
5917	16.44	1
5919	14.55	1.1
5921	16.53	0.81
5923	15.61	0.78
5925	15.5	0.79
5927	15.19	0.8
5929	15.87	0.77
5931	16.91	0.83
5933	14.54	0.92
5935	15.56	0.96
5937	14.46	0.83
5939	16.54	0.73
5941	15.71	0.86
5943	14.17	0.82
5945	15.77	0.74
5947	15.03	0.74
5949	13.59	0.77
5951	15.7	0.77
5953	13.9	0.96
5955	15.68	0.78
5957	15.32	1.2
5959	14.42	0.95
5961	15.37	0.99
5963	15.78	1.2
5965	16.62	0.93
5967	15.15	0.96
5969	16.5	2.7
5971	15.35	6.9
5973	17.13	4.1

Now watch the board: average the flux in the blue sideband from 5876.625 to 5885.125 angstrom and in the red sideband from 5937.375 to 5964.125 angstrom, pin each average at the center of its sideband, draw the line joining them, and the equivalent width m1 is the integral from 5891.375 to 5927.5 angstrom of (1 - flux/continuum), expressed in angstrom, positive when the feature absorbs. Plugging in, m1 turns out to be 1.9 angstrom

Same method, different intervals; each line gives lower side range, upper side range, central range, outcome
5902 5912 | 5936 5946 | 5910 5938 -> -0.92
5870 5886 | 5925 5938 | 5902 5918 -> 0.82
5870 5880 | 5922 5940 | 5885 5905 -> 3.67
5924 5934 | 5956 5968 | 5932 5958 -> 0.75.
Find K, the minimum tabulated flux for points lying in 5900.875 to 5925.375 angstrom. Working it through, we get 13.17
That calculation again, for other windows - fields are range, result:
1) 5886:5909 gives 11.54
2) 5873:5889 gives 12.66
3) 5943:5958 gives 13.59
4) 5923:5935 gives 14.54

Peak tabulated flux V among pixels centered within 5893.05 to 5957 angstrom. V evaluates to 16.91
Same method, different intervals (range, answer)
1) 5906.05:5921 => 16.53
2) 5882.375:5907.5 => 14.94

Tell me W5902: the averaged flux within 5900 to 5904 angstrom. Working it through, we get 14.2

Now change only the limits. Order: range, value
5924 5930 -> 15.5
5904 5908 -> 13.9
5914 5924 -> 15.7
